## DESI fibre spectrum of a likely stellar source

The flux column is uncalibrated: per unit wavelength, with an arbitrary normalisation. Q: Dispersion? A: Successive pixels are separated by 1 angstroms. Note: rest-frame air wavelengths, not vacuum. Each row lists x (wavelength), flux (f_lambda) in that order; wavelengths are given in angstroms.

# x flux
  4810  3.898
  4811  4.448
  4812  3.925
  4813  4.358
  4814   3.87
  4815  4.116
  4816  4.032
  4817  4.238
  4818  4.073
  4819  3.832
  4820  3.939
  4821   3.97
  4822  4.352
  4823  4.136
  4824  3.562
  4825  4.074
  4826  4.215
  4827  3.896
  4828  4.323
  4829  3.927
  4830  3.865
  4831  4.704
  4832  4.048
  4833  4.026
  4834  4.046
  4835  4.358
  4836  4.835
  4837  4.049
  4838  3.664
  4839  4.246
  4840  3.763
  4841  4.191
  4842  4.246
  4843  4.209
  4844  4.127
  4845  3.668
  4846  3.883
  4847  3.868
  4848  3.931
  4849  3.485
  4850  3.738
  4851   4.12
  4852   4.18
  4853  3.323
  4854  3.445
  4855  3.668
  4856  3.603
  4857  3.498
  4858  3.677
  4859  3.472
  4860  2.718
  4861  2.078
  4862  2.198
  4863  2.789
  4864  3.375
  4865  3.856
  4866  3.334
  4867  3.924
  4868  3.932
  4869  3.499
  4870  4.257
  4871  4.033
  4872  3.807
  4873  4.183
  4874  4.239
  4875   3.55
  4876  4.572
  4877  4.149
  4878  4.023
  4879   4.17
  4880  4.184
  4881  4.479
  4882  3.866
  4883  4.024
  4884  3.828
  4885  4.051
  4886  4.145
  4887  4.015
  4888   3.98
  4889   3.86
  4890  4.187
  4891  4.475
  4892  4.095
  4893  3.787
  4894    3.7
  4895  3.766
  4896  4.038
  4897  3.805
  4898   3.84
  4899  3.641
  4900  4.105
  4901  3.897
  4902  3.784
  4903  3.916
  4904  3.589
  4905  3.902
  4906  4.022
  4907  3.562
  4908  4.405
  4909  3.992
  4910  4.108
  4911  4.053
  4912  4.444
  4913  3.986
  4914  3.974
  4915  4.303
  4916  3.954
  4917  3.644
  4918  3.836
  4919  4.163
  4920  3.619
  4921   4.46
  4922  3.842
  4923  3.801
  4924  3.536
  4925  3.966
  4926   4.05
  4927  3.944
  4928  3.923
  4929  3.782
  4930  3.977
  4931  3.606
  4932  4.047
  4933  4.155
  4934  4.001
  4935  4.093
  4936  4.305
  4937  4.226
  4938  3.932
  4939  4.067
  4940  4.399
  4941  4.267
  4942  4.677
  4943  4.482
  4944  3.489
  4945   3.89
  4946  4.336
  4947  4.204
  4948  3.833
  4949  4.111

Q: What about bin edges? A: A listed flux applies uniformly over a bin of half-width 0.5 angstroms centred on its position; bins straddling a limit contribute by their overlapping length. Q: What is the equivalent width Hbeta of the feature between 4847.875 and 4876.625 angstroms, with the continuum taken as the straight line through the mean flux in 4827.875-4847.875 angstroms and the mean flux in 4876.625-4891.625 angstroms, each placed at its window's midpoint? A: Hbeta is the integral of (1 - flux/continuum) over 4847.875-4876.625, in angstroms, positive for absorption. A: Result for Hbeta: 3.5 angstroms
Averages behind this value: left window 4.09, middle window 3.6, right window 4.1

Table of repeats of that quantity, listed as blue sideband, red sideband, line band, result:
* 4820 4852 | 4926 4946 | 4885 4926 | 1.09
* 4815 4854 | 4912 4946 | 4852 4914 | 3.10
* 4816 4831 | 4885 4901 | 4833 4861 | 1.38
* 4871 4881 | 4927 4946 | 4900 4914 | 0.40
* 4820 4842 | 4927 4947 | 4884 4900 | 0.53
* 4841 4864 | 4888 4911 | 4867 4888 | -1.62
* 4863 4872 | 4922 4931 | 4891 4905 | -0.28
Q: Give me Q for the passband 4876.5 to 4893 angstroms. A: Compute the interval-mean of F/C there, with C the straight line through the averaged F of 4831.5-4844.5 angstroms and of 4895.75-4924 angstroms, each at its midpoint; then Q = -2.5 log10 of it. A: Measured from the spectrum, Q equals -0.02 mag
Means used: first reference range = 4.14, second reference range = 3.94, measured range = 4.09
